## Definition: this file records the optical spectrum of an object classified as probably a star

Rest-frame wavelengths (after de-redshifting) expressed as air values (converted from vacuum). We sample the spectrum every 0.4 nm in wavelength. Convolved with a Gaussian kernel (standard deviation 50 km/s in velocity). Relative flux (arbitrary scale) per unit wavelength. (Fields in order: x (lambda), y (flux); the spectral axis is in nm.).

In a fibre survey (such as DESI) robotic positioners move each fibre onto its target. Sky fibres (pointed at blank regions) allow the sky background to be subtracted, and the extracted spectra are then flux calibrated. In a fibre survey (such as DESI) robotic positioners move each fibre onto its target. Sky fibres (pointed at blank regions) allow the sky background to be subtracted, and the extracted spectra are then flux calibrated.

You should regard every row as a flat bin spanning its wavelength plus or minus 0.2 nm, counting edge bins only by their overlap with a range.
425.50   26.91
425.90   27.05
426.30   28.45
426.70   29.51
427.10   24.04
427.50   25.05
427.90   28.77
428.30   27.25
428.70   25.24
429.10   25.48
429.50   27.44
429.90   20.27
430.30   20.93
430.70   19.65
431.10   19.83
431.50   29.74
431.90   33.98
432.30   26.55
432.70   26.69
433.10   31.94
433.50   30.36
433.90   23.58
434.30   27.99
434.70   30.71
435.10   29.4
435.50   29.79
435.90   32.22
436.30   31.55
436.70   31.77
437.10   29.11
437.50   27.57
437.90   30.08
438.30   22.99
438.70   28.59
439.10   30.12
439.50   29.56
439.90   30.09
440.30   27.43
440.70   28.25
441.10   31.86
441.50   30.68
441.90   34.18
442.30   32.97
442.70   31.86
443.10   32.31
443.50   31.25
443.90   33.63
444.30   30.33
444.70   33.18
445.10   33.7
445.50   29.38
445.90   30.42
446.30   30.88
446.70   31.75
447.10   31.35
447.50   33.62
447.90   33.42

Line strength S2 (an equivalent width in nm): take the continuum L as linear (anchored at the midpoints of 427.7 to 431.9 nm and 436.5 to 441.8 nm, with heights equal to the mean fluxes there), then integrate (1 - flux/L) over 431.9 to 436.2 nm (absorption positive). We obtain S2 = -0.38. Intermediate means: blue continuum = 24.9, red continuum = 29.2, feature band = 29.2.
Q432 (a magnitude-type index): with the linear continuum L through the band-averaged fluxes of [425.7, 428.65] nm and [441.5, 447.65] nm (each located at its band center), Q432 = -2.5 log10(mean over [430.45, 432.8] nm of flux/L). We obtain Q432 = 0.10 mag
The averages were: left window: 27.1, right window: 32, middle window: 25.9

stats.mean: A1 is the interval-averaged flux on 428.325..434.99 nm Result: 26.3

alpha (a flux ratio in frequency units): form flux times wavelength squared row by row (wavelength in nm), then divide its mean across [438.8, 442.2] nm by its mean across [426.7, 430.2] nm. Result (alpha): 1.25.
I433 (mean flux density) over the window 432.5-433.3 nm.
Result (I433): 29.3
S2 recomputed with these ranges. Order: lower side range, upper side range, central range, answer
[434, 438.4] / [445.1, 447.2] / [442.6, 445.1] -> -0.13 nm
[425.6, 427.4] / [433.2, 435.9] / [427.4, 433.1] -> 0.47 nm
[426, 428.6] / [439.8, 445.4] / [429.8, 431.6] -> 0.41 nm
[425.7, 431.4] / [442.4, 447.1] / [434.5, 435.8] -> -0.11 nm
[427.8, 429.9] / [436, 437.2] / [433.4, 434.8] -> 0.08 nm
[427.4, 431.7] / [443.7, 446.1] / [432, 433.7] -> -0.20 nm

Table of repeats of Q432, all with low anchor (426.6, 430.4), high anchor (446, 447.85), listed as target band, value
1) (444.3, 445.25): -0.05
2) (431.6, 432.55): -0.13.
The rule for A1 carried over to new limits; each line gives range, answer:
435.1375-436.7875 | 31.1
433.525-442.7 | 29.6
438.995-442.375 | 30.5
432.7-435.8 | 29.1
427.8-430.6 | 24.7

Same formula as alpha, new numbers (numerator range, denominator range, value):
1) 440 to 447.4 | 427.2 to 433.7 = 1.28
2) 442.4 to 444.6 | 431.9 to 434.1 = 1.18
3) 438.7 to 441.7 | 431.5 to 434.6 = 1.06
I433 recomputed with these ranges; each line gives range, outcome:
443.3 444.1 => 32.4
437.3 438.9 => 27.3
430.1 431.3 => 20.1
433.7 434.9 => 27.4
